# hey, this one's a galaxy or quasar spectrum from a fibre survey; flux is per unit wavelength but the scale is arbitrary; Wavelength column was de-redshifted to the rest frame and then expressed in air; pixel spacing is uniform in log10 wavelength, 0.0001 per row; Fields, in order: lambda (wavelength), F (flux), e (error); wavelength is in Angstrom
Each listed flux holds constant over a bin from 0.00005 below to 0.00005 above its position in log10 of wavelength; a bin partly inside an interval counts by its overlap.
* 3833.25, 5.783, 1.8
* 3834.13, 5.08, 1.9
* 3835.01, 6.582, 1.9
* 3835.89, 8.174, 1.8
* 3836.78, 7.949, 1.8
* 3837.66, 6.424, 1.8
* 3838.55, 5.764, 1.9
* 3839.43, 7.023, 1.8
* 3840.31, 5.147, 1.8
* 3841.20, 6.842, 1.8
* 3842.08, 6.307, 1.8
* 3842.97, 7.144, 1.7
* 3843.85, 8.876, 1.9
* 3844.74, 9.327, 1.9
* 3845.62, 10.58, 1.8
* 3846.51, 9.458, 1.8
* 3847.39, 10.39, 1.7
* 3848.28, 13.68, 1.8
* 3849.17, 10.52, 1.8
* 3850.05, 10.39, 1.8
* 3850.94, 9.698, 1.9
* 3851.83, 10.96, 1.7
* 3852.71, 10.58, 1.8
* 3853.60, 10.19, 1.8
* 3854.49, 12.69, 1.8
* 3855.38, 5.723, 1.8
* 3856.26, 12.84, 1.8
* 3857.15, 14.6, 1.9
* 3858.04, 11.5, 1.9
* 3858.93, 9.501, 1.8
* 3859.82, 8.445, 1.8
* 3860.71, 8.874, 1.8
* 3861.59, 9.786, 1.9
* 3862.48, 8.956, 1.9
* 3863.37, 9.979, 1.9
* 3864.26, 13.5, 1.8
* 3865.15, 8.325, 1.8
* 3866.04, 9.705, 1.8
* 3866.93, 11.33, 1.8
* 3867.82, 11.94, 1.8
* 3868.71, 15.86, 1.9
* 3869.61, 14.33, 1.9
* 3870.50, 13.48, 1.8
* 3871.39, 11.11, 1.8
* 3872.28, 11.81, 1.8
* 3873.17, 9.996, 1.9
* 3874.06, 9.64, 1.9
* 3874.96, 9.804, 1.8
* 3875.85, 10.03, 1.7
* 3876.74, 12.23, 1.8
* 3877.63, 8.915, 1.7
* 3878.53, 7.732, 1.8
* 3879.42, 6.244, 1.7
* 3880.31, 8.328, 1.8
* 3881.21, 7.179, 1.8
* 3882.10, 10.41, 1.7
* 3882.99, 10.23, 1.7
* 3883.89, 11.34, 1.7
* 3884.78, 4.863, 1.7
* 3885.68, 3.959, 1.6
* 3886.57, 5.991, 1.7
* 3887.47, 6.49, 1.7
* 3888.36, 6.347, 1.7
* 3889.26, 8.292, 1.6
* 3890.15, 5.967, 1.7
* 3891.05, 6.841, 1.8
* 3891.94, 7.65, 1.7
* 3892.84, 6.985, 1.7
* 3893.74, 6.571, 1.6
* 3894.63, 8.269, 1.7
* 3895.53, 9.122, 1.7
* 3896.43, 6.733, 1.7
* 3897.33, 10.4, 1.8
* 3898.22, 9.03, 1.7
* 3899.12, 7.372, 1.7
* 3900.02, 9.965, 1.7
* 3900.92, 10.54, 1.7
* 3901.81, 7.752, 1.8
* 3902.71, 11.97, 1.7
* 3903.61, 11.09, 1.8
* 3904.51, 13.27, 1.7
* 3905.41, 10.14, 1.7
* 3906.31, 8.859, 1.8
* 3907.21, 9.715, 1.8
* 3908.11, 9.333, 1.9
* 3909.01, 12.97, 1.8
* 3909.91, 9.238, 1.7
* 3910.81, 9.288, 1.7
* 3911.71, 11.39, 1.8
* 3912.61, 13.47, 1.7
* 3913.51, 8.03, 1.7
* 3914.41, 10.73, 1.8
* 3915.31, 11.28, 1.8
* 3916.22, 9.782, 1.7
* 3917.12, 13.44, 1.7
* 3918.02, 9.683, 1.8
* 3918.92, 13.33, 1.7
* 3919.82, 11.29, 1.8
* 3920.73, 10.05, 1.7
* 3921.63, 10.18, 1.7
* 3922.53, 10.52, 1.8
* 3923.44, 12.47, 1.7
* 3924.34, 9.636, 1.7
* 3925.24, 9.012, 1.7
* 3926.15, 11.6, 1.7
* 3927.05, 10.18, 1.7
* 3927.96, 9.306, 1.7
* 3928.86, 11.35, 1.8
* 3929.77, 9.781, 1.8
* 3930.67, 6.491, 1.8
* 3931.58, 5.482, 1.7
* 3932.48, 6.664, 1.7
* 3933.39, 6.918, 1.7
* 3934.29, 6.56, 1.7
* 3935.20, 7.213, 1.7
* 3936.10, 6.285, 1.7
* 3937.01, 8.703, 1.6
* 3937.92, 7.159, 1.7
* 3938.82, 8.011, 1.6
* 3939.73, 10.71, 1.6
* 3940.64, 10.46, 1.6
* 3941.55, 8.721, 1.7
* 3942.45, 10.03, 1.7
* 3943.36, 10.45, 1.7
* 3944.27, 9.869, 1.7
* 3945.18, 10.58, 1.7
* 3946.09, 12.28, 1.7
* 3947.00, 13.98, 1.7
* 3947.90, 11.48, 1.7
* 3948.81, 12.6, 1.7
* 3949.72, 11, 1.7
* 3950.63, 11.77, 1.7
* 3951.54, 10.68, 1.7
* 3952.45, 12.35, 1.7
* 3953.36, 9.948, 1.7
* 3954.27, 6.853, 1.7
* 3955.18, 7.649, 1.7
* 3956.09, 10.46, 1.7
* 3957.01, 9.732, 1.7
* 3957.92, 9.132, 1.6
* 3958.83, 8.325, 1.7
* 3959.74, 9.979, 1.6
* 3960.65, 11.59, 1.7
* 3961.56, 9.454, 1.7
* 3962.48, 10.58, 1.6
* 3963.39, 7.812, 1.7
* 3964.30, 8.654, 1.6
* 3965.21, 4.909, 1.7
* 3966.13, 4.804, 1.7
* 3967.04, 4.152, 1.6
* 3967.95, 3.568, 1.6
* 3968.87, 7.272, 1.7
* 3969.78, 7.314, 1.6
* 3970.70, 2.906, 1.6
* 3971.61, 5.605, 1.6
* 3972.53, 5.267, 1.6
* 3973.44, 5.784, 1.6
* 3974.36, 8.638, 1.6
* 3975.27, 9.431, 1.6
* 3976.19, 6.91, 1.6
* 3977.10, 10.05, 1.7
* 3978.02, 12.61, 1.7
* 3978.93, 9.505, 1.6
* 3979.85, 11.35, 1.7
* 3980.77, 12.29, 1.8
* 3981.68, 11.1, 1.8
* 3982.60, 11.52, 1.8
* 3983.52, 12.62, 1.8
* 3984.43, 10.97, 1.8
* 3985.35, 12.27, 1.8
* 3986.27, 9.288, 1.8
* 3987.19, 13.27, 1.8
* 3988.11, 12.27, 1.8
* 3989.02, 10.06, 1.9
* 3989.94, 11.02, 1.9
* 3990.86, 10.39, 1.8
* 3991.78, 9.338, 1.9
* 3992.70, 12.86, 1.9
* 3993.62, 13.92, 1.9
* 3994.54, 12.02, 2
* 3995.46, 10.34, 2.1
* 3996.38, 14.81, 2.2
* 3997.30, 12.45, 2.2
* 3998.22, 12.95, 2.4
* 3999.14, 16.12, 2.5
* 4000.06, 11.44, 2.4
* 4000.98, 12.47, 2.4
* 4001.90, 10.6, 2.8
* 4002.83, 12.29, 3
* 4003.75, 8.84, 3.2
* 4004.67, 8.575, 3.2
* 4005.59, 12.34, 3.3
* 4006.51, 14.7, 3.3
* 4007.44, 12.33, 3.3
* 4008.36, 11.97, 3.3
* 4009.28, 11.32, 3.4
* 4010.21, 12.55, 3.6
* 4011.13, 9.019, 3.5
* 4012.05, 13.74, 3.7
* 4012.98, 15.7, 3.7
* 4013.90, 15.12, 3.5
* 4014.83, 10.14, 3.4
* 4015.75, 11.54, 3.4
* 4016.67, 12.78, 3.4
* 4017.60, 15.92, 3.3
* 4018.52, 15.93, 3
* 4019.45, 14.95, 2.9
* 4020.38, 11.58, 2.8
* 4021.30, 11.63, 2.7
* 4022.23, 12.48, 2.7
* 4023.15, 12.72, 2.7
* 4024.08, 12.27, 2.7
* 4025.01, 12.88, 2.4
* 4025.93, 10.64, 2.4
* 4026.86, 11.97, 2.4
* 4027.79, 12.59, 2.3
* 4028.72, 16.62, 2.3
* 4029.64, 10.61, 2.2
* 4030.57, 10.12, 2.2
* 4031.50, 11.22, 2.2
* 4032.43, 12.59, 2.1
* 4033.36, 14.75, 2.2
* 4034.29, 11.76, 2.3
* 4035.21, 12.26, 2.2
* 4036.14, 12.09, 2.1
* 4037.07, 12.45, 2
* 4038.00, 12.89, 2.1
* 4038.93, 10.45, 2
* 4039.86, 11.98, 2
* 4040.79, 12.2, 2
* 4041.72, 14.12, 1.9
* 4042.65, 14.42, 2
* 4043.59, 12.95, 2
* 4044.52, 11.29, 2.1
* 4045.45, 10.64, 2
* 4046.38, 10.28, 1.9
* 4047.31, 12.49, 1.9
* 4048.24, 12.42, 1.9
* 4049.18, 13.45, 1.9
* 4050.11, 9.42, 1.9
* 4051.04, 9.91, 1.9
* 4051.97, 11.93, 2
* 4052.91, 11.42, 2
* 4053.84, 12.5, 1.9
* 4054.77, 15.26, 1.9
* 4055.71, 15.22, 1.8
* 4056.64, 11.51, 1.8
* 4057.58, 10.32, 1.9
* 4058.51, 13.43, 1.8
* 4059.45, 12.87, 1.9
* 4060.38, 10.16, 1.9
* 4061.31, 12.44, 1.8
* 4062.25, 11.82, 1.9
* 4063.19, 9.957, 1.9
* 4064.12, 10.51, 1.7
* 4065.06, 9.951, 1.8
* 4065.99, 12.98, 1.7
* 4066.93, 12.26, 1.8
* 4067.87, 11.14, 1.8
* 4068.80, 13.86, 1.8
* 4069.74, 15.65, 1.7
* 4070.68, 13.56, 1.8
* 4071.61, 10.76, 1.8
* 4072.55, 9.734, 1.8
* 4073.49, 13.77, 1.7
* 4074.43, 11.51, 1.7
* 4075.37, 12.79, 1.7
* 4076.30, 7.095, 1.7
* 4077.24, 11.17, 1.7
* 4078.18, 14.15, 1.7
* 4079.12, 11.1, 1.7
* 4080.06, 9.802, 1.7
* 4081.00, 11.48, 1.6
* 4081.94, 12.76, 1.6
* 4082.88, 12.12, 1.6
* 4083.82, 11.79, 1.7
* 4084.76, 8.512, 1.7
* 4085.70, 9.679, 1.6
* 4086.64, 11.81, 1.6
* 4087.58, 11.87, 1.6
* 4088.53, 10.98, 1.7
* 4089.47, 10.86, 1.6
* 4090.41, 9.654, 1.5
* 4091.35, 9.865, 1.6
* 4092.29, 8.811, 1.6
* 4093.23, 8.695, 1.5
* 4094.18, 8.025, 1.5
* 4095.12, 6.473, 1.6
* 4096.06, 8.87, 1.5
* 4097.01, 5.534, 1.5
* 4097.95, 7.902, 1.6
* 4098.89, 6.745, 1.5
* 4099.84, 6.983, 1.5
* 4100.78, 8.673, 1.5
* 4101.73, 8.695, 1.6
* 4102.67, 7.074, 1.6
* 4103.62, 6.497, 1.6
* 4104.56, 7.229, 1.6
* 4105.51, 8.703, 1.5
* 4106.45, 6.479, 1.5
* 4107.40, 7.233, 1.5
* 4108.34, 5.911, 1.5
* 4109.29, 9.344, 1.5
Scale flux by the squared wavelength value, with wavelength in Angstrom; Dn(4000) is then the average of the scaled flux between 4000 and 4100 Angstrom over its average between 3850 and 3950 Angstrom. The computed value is 1.3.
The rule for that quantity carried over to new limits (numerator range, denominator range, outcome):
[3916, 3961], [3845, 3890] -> 1.03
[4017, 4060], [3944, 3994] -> 1.34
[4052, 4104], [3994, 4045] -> 0.88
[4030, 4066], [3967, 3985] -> 1.45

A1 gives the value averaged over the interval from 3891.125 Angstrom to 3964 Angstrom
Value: 9.74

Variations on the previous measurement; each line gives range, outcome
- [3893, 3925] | 10.2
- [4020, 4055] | 12.2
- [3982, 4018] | 12.1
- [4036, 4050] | 12.2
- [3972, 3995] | 10.6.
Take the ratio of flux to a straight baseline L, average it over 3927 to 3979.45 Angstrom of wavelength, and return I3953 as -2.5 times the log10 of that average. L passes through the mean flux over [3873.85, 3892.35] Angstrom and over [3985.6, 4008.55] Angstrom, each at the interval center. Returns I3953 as 0.18 mag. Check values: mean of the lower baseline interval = 8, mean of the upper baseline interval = 11.9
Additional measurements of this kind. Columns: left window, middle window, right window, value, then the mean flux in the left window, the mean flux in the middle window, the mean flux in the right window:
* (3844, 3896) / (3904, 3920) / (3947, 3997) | -0.13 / 9.64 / 10.8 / 9.69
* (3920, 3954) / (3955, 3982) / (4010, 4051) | 0.28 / 9.74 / 8.22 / 12.5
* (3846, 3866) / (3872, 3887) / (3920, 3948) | 0.17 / 10.5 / 8.72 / 9.42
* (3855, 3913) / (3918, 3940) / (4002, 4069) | 0.14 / 9.59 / 9.12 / 12.2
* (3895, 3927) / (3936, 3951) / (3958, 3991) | -0.07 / 10.4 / 10.3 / 8.98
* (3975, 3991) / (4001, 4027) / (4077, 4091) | -0.13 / 11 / 12.4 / 11.2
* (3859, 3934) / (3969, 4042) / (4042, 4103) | -0.11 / 9.59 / 11.6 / 11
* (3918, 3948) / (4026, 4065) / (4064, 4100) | -0.17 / 9.58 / 12.1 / 10.6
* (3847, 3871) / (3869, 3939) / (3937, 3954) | 0.16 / 11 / 9.3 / 10.6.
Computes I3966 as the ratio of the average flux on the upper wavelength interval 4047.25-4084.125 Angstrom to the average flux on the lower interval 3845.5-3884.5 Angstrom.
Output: 1.13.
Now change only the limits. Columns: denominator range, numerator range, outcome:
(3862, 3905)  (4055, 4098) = 1.18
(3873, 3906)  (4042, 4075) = 1.41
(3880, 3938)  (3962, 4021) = 1.18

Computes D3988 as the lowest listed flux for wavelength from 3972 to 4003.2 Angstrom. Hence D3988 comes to 5.267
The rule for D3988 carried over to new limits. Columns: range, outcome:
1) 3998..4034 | 8.575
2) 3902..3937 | 5.482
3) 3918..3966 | 4.909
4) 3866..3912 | 3.959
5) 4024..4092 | 7.095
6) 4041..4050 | 10.28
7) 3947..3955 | 6.853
